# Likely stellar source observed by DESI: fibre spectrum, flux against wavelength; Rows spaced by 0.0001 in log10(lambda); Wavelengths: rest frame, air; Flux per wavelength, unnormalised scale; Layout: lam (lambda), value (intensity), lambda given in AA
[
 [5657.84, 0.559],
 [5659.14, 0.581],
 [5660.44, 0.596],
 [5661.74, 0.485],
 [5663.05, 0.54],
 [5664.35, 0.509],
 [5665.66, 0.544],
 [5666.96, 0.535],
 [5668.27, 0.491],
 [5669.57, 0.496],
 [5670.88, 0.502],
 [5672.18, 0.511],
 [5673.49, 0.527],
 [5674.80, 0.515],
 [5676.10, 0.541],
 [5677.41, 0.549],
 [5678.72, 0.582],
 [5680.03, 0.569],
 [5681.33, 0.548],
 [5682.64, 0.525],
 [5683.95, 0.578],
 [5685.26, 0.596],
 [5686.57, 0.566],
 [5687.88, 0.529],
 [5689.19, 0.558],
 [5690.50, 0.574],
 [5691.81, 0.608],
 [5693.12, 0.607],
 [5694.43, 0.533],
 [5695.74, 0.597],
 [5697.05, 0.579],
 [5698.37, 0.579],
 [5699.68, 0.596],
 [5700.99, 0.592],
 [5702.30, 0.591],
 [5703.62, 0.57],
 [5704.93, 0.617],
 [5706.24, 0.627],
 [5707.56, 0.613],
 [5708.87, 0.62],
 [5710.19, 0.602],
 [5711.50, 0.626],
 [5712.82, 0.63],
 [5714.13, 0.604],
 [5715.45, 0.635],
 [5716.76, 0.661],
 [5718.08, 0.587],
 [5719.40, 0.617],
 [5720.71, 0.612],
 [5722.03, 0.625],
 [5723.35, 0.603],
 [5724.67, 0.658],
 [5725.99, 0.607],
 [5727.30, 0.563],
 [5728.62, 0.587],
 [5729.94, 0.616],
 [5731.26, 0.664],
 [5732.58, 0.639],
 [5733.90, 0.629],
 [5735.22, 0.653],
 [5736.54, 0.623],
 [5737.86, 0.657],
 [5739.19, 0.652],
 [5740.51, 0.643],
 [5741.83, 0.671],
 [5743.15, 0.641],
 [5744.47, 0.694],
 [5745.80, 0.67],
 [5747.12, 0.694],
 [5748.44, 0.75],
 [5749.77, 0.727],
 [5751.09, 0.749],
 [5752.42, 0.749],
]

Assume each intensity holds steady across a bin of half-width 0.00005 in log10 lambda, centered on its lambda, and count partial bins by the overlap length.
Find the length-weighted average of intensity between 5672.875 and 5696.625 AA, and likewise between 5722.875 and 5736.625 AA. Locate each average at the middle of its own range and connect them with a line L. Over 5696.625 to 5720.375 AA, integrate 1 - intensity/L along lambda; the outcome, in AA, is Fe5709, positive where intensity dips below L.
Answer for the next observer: -0.59 AA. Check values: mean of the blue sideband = 0.562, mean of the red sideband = 0.622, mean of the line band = 0.608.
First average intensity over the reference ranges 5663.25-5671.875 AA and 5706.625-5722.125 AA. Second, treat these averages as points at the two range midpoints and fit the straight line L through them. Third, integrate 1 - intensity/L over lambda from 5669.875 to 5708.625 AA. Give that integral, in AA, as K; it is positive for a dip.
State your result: -0.4 AA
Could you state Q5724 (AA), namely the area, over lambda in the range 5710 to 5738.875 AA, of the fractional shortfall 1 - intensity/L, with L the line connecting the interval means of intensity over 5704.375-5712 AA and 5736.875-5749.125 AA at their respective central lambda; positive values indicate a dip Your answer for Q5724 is 0.9 AA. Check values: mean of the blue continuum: 0.617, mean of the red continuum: 0.673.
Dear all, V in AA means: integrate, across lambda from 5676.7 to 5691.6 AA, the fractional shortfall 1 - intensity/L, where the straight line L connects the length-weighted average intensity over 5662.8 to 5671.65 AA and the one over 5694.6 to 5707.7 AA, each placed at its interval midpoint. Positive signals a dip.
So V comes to -0.2 AA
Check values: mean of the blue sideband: 0.516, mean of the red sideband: 0.593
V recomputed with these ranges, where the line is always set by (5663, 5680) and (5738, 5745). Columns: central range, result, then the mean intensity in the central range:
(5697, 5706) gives -0.1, 0.592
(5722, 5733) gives 0.3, 0.617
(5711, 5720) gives -0.2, 0.623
